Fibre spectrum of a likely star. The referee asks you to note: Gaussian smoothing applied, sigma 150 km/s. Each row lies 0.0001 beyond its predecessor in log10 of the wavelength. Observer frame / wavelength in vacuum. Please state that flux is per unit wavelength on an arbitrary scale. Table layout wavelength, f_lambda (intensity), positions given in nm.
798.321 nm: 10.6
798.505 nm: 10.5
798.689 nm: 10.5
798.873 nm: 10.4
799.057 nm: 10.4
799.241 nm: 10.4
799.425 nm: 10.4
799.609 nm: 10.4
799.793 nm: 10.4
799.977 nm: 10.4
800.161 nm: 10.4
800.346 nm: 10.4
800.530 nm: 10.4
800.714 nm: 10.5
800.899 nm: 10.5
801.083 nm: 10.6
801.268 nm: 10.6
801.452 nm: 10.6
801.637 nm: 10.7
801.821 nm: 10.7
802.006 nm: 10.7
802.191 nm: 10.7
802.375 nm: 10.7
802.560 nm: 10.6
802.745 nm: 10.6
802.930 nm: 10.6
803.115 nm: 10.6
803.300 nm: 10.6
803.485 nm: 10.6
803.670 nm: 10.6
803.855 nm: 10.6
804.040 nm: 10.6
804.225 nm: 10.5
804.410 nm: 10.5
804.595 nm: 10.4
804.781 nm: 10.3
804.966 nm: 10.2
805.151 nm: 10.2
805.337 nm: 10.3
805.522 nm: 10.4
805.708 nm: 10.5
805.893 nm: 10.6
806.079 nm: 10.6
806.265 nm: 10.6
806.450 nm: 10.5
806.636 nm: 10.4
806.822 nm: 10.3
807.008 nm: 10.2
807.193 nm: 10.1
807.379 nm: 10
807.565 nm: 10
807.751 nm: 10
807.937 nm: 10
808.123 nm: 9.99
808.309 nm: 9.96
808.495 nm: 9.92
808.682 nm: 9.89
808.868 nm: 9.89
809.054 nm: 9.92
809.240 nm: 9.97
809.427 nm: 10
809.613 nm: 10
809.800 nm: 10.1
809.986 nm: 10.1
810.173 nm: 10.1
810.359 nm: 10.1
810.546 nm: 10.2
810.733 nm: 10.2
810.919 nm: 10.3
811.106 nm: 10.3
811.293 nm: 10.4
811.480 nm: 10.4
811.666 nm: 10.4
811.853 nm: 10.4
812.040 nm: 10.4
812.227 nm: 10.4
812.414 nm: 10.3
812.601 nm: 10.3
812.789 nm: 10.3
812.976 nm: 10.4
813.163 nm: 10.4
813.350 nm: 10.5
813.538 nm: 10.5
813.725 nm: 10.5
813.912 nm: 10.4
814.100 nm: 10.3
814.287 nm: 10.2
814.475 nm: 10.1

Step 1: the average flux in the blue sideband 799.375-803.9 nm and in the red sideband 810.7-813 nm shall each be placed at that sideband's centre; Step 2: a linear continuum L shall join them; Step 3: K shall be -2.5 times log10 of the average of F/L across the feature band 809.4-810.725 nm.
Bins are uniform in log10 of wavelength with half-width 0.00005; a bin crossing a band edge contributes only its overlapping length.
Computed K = 0.03 mag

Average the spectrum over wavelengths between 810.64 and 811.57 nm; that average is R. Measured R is 10.3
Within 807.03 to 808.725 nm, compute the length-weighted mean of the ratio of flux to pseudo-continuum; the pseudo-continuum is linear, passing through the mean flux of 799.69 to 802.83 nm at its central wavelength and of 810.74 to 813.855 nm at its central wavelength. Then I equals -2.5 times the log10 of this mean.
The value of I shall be 0.05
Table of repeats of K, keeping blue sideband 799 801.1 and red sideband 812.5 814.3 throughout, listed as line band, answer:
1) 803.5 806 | 0.00 mag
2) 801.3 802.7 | -0.03 mag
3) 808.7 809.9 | 0.04 mag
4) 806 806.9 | -0.01 mag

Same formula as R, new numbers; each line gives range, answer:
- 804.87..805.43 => 10.2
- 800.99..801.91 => 10.6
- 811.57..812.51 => 10.4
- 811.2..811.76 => 10.4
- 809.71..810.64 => 10.1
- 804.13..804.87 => 10.4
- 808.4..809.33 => 9.92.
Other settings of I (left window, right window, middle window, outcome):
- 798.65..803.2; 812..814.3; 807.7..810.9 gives 0.04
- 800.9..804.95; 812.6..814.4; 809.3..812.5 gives 0.02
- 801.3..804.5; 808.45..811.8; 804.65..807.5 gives 0.01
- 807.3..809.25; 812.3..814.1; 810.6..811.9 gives -0.01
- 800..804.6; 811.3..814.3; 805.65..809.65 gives 0.03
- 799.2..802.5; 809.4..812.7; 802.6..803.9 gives -0.01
